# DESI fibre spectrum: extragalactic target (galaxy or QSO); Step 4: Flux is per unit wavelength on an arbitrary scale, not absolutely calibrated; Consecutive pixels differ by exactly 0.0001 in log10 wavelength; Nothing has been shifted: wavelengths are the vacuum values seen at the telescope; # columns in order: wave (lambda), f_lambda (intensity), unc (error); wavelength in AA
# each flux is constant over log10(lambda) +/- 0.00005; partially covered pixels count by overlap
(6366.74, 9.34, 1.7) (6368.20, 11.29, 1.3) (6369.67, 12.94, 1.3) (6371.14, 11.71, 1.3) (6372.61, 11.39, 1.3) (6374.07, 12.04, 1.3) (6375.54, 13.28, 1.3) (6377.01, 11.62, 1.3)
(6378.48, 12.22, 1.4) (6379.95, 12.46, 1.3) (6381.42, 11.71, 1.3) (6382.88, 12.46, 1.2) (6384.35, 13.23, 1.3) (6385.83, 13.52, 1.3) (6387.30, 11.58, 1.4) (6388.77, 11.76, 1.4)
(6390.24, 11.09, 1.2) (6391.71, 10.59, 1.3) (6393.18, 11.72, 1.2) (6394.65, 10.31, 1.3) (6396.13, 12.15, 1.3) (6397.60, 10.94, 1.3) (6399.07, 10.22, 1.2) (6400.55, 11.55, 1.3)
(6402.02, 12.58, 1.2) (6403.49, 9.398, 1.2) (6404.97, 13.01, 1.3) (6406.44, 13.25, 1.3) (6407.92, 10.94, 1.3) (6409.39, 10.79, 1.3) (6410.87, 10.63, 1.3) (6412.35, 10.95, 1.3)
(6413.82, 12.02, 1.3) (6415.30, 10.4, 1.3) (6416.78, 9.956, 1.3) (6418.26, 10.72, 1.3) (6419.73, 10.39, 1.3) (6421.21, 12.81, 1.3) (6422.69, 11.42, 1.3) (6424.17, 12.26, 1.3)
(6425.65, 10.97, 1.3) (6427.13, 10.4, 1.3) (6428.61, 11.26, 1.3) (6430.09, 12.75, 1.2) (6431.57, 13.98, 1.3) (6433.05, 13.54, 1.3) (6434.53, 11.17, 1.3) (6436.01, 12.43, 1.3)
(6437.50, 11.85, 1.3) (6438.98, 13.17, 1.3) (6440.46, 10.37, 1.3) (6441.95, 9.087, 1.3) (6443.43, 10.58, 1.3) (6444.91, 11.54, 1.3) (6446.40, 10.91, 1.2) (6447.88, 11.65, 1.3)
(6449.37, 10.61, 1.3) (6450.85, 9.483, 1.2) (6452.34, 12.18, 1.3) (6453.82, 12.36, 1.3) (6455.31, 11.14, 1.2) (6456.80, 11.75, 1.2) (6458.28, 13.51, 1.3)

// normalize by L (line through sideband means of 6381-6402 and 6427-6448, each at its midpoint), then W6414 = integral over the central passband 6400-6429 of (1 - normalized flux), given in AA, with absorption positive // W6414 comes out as 1.0 AA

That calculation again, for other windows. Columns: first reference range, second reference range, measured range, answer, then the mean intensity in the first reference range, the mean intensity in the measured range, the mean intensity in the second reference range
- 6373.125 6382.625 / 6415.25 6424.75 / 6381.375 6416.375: 0.6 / 12.2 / 11.5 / 11.2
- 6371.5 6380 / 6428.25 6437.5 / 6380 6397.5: 0.6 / 12.1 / 11.8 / 12.5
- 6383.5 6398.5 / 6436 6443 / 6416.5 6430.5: 0.1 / 11.7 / 11.3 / 11.2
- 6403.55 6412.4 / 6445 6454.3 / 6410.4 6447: -0.3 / 11.5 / 11.4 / 11.2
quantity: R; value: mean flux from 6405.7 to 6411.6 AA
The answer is 11.4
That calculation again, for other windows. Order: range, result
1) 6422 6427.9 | 11.3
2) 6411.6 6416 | 11.1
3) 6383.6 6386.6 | 13.3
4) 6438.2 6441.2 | 11.8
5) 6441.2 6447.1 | 10.5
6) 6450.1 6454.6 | 11.3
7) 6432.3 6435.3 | 12.4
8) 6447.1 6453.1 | 11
